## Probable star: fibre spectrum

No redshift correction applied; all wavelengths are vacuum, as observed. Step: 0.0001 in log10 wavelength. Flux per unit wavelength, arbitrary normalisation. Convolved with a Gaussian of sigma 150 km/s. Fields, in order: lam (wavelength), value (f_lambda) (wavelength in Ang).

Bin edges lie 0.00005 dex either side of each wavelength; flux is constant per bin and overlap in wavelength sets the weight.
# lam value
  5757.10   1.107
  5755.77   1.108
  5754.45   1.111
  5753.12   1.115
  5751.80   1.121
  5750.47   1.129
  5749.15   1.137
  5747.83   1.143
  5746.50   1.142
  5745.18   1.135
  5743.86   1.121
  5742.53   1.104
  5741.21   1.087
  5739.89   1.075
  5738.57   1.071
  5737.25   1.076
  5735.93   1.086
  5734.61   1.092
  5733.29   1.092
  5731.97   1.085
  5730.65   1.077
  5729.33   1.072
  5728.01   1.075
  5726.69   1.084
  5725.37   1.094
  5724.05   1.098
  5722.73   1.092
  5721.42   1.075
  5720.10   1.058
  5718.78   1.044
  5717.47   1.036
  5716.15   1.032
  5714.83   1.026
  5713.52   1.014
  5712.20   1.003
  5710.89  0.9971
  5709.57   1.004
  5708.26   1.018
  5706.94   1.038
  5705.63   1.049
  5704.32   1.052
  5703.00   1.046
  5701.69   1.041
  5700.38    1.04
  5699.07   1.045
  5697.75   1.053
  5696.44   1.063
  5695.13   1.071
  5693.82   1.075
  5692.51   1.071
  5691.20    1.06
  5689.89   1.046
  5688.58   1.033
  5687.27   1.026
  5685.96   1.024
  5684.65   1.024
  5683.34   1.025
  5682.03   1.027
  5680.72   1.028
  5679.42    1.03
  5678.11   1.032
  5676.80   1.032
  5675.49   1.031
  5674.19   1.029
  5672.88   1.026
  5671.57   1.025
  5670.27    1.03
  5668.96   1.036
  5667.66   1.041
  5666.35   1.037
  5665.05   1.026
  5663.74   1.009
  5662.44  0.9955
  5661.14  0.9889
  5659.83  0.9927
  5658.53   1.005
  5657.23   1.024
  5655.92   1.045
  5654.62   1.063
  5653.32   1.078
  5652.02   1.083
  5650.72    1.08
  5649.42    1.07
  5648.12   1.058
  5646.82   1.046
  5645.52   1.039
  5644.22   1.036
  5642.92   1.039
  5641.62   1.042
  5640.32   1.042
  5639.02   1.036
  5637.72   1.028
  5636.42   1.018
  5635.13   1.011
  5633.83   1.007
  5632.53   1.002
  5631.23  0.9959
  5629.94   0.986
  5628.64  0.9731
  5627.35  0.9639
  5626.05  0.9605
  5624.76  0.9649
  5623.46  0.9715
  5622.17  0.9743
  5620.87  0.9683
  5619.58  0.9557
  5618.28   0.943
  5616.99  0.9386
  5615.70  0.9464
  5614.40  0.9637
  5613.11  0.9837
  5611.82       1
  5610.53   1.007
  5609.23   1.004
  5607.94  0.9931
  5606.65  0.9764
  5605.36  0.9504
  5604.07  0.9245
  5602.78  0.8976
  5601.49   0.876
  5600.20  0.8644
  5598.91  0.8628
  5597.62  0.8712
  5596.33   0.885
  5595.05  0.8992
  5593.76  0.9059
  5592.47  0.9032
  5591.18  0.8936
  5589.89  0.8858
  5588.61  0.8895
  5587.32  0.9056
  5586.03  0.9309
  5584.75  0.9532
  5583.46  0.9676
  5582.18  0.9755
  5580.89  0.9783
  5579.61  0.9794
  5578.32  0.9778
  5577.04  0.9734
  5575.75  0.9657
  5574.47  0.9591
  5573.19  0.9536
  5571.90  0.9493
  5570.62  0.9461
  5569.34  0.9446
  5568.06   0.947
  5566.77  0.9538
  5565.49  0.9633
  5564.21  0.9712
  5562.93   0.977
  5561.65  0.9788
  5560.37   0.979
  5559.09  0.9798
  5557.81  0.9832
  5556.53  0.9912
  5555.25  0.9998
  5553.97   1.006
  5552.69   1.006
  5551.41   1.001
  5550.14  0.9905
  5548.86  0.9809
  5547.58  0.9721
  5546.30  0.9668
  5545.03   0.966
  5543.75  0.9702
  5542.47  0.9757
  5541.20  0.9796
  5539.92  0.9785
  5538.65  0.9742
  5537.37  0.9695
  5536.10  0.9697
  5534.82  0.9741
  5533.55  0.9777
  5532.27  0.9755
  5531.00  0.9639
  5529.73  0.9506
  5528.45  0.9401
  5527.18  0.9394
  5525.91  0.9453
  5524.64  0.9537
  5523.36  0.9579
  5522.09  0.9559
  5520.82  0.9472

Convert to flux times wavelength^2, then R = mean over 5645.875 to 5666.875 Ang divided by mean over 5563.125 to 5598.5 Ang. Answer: 1.14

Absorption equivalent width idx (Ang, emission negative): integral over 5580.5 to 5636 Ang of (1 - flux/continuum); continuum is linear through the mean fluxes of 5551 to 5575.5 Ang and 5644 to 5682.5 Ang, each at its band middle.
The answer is 3.0 Ang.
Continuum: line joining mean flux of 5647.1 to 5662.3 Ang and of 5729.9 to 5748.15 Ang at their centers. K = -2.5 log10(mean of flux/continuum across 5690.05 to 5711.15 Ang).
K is 0.027 mag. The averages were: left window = 1.04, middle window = 1.05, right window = 1.1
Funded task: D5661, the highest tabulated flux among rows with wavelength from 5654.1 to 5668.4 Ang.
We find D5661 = 1.063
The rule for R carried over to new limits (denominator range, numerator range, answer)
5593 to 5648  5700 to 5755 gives 1.15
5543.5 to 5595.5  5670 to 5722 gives 1.13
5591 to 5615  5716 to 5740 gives 1.21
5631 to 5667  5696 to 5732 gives 1.04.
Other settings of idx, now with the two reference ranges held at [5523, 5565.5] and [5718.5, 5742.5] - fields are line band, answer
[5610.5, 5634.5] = 1.1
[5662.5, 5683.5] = 0.4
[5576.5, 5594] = 1.0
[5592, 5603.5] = 1.4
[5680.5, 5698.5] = 0.2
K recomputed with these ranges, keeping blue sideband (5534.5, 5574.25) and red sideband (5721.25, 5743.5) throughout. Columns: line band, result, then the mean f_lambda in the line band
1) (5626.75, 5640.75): 0.02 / 1.01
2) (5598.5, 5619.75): 0.07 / 0.947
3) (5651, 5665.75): 0.01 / 1.03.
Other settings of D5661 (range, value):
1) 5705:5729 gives 1.098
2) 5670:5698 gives 1.075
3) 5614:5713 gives 1.083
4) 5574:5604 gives 0.9794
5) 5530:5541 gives 0.9785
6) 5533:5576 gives 1.006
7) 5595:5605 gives 0.9245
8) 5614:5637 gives 1.018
